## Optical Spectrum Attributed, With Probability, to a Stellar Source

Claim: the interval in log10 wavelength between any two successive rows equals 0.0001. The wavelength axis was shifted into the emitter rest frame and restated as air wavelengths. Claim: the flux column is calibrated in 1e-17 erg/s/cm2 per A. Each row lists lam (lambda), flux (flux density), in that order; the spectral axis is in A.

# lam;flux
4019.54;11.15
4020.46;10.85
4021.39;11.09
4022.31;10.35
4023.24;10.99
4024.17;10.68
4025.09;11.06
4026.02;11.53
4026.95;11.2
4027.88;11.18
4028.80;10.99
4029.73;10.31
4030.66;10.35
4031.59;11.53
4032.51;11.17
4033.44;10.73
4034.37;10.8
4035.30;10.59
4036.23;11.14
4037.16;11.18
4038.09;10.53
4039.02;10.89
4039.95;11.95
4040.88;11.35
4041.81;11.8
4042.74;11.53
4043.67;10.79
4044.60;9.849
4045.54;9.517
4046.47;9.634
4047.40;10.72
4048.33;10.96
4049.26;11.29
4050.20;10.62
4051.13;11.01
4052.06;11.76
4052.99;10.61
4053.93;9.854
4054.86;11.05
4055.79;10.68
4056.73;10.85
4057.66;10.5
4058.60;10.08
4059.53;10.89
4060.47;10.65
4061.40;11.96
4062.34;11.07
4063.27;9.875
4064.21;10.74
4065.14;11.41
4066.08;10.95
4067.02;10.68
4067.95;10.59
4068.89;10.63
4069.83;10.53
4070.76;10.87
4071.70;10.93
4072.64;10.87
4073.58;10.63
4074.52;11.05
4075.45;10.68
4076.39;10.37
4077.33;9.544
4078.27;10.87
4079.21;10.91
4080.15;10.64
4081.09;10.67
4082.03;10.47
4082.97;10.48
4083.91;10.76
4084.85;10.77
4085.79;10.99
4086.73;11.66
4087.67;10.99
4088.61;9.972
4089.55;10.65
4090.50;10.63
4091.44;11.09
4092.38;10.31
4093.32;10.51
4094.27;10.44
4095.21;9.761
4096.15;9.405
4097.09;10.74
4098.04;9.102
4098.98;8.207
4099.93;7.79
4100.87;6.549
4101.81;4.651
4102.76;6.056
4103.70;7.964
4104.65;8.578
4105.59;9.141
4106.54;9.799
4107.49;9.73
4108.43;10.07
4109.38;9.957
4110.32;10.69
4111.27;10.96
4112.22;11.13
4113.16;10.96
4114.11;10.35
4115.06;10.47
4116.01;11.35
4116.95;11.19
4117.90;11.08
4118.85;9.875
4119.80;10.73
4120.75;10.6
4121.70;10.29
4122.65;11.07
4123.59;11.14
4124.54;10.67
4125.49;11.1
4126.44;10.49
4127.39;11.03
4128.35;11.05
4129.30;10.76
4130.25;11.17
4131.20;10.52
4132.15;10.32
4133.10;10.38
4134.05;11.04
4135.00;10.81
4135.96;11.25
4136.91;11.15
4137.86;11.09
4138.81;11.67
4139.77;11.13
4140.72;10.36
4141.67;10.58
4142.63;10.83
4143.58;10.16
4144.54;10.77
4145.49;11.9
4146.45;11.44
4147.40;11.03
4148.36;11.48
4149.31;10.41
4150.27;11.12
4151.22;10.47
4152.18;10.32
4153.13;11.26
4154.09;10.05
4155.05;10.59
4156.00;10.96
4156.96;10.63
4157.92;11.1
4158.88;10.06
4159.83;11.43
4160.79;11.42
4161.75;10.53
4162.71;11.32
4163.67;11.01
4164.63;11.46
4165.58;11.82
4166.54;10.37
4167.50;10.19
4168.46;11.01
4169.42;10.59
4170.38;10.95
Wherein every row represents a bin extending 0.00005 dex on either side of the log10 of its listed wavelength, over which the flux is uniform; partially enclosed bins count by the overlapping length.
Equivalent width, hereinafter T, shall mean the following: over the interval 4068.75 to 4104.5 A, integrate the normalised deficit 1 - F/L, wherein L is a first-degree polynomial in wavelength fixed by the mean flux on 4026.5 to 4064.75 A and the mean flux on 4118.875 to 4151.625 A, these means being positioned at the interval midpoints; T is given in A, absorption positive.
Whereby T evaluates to 2.9 A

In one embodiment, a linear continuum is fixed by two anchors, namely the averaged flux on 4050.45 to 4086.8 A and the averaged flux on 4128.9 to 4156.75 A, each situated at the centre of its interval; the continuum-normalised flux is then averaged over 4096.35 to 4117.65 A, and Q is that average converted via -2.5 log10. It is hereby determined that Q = 0.16 mag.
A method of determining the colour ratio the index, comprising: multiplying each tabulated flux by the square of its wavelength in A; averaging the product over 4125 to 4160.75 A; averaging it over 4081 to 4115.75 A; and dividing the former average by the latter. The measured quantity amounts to 1.13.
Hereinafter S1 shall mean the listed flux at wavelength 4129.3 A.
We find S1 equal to 10.76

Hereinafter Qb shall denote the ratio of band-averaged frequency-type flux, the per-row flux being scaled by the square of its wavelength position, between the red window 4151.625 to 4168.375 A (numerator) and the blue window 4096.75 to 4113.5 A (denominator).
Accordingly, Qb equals 1.24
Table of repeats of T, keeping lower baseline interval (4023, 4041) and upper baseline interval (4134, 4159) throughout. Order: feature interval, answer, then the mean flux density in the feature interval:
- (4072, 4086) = 0.4 A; 10.6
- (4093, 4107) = 3.0 A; 8.55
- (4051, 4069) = 0.3 A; 10.8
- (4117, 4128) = 0.2 A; 10.7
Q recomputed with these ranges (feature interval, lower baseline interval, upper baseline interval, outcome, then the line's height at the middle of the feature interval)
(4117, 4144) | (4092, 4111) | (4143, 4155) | -0.07 mag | 10.1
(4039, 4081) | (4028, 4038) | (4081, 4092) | 0.01 mag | 10.8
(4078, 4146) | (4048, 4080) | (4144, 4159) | 0.05 mag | 10.8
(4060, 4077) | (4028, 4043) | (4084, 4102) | -0.05 mag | 10.3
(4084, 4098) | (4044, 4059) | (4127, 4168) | 0.02 mag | 10.7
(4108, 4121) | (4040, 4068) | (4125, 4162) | 0.02 mag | 10.8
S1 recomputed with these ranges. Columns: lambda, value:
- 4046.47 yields 9.634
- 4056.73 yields 10.85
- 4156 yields 10.96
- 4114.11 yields 10.35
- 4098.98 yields 8.207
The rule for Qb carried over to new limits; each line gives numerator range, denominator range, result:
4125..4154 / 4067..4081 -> 1.06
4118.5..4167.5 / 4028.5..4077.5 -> 1.05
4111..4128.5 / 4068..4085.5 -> 1.04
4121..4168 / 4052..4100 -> 1.07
